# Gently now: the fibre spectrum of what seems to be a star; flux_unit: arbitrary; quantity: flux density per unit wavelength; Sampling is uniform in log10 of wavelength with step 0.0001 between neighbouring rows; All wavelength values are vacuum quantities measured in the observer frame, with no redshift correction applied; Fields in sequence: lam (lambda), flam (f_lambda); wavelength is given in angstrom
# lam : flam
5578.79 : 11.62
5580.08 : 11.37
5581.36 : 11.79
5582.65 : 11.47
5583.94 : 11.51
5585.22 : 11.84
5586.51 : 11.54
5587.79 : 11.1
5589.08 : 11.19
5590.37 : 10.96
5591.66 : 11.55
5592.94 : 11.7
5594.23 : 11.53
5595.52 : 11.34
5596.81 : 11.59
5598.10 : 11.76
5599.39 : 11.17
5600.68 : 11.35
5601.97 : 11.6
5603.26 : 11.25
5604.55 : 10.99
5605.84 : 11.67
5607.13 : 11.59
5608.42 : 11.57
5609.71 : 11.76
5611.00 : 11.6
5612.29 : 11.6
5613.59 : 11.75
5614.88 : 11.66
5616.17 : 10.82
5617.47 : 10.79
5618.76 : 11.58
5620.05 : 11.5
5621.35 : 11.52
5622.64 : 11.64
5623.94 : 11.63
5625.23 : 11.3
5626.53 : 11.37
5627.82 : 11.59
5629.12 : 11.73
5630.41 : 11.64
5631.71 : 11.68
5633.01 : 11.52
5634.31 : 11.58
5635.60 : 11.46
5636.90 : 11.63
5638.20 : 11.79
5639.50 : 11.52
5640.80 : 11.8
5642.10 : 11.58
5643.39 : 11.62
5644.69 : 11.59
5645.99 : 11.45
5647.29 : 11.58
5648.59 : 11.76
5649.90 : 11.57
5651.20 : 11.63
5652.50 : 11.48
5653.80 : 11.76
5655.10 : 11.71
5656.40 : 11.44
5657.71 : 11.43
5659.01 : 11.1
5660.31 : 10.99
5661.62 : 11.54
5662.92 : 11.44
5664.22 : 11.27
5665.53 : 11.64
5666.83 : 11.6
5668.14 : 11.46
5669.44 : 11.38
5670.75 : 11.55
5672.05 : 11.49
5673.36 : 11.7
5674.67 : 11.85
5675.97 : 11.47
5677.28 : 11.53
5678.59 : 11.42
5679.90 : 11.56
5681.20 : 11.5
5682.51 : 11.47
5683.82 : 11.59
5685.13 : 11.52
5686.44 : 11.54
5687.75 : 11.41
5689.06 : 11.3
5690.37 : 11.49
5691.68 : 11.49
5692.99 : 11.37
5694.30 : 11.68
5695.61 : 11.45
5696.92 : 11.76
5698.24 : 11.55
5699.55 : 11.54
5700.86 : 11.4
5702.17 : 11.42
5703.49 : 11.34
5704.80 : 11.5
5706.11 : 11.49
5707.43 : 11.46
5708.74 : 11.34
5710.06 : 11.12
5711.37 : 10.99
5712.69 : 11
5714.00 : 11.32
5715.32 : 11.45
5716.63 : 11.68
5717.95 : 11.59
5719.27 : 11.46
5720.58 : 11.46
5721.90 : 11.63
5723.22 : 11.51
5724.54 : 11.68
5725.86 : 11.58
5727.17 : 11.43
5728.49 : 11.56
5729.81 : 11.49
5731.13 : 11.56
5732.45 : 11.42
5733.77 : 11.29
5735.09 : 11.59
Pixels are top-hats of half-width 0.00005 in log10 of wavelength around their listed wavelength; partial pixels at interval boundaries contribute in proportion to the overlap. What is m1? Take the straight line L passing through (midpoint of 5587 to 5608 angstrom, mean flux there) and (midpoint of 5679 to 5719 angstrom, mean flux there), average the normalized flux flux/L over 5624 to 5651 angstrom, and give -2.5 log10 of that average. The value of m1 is -0.02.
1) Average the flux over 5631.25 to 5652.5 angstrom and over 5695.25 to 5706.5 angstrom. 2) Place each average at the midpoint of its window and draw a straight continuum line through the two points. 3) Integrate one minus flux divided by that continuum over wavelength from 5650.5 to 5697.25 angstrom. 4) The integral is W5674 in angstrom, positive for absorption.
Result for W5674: 0.2 angstrom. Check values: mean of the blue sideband 11.6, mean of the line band 11.5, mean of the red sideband 11.5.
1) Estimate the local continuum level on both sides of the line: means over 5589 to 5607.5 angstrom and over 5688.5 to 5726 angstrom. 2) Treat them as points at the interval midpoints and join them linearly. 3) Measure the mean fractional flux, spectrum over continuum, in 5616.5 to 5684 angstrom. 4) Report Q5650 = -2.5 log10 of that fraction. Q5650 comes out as -0.01 mag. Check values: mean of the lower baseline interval 11.4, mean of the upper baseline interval 11.4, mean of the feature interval 11.5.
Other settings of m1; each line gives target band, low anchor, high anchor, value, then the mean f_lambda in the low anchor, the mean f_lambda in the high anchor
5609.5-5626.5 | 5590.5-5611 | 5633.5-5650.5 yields 0.007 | 11.5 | 11.6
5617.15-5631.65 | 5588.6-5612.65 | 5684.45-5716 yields -0.005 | 11.5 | 11.4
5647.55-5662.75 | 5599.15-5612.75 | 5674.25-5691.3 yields 0.001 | 11.5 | 11.5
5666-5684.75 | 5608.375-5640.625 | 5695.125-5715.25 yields -0.010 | 11.5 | 11.4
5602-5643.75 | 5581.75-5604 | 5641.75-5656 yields 0.001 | 11.4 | 11.6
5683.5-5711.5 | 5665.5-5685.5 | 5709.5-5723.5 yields 0.001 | 11.5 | 11.4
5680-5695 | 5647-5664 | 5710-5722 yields -0.006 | 11.5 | 11.4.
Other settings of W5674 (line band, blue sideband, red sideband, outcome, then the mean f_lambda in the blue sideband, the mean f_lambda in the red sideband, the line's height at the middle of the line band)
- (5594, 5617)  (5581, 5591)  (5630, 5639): 0.0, 11.4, 11.6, 11.5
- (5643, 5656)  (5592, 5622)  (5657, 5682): -0.2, 11.5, 11.5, 11.5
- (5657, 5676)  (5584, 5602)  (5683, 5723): 0.0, 11.4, 11.4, 11.4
